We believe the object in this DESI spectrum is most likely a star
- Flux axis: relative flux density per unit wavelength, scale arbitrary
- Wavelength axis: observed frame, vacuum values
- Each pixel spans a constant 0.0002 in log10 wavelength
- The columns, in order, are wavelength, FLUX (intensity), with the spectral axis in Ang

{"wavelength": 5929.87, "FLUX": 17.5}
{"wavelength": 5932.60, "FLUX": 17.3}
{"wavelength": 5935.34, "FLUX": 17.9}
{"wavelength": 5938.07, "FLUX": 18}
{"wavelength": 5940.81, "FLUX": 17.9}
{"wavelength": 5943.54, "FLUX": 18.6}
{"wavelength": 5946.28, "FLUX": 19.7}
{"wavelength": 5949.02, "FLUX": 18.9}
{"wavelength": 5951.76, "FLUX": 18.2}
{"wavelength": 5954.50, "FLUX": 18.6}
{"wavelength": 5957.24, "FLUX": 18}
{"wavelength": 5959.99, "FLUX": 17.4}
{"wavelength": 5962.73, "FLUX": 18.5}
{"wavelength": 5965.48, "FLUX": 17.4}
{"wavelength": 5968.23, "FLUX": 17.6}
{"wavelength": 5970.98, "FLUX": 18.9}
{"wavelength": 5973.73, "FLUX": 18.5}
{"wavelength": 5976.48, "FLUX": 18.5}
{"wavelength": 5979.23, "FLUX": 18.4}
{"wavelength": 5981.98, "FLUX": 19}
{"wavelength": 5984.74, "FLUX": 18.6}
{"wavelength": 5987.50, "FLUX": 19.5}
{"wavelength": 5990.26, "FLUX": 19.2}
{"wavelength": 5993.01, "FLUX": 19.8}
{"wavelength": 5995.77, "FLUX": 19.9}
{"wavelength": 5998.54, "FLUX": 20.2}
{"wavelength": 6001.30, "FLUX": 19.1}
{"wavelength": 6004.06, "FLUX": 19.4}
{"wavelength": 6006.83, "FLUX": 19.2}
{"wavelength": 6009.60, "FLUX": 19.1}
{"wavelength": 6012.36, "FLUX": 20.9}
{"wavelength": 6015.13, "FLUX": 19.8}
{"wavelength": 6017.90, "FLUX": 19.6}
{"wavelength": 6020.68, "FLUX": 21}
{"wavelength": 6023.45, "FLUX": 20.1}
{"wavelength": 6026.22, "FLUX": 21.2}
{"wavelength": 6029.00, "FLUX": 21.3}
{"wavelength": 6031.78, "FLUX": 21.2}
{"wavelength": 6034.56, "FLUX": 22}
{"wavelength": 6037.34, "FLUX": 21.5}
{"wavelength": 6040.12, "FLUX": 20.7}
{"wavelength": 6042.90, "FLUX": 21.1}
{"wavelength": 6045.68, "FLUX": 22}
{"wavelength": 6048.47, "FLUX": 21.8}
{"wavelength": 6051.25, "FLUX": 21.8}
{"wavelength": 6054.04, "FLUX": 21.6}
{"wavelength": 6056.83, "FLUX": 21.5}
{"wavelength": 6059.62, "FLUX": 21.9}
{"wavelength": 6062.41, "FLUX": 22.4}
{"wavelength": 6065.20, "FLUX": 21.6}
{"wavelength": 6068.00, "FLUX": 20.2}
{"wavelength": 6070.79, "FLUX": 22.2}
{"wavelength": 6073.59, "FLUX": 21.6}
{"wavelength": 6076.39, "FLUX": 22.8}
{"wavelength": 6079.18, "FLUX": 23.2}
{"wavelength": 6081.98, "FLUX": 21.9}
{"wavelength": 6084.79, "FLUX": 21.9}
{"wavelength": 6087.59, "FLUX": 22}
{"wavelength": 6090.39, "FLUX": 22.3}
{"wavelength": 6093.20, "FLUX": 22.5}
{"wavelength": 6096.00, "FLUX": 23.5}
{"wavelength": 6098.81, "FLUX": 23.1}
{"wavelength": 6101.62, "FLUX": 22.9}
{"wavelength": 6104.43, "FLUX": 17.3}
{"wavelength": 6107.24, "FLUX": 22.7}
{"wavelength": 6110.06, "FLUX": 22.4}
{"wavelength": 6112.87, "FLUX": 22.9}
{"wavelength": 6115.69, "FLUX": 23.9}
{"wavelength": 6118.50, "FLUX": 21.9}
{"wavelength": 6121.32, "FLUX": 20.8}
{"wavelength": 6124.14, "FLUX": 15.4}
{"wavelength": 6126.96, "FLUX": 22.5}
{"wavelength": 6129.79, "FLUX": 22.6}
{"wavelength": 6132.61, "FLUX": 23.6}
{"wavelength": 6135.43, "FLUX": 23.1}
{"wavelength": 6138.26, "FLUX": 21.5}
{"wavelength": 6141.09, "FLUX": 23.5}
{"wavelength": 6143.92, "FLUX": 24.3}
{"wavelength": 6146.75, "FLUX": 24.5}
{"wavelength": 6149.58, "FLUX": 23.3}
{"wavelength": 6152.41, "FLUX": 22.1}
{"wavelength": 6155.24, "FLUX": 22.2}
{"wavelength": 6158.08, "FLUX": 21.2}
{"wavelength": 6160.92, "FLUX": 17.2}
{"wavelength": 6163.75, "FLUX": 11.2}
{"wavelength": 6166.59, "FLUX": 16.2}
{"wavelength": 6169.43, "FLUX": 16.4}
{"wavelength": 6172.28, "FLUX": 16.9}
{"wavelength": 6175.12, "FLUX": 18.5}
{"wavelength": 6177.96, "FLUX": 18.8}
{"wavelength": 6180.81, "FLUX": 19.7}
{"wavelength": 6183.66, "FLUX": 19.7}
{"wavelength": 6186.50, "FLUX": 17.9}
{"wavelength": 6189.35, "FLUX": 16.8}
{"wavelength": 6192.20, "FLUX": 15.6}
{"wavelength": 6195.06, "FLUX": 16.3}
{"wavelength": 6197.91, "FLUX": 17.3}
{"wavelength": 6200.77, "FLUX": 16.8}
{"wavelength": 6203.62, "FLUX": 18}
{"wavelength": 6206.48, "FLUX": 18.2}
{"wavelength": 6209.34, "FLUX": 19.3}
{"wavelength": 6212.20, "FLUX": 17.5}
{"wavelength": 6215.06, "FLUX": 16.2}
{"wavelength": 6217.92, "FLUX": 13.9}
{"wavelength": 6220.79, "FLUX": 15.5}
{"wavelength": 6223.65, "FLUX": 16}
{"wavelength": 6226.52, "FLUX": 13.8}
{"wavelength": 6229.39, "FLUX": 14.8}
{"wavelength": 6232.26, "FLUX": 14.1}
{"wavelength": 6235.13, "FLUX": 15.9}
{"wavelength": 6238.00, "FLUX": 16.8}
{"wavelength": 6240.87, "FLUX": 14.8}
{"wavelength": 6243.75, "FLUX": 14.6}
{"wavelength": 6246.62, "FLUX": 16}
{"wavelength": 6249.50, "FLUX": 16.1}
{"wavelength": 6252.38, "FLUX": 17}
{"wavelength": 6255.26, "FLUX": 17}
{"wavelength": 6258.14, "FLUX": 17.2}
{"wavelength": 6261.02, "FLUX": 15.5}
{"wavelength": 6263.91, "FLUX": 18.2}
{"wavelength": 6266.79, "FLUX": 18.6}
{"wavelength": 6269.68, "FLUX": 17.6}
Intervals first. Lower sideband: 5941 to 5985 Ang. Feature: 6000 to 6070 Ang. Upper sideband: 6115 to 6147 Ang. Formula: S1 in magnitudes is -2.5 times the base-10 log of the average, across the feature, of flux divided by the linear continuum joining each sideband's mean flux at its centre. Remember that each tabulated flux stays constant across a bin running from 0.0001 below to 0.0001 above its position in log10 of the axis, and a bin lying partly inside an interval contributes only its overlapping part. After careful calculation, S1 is -0.05 mag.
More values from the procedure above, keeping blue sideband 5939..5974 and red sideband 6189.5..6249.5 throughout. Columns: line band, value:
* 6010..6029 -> -0.15 mag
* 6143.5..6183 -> -0.17 mag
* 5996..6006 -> -0.09 mag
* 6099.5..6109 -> -0.23 mag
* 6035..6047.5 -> -0.21 mag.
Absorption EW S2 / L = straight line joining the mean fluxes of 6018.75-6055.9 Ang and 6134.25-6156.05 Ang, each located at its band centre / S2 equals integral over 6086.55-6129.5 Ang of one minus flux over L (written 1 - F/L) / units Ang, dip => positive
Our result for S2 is 1.4 Ang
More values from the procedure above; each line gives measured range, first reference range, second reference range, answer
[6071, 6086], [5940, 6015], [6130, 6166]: -1.4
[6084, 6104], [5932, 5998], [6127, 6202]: -3.3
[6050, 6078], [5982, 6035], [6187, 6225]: -3.9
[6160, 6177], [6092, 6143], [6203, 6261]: 2.9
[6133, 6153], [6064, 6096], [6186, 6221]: -3.9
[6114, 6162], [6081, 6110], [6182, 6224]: -4.7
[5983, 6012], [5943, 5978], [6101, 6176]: -0.9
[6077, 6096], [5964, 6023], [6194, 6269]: -4.5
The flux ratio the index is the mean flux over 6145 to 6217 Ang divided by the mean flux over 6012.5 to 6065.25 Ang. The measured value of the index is 0.86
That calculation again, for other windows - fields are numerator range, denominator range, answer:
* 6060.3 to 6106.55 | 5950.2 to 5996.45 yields 1.18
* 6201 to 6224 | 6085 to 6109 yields 0.77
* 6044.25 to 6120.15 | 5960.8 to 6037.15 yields 1.13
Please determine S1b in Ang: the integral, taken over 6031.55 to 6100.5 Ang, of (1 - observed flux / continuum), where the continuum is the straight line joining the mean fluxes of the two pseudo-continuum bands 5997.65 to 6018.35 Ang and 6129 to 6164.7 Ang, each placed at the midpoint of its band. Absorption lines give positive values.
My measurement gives -4.9 Ang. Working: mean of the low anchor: 19.7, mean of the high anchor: 21.7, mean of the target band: 22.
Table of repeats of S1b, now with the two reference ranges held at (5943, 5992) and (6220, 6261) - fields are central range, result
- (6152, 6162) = -2.47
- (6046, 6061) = -3.49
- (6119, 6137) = -4.81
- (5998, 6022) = -2.26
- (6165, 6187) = -2.17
